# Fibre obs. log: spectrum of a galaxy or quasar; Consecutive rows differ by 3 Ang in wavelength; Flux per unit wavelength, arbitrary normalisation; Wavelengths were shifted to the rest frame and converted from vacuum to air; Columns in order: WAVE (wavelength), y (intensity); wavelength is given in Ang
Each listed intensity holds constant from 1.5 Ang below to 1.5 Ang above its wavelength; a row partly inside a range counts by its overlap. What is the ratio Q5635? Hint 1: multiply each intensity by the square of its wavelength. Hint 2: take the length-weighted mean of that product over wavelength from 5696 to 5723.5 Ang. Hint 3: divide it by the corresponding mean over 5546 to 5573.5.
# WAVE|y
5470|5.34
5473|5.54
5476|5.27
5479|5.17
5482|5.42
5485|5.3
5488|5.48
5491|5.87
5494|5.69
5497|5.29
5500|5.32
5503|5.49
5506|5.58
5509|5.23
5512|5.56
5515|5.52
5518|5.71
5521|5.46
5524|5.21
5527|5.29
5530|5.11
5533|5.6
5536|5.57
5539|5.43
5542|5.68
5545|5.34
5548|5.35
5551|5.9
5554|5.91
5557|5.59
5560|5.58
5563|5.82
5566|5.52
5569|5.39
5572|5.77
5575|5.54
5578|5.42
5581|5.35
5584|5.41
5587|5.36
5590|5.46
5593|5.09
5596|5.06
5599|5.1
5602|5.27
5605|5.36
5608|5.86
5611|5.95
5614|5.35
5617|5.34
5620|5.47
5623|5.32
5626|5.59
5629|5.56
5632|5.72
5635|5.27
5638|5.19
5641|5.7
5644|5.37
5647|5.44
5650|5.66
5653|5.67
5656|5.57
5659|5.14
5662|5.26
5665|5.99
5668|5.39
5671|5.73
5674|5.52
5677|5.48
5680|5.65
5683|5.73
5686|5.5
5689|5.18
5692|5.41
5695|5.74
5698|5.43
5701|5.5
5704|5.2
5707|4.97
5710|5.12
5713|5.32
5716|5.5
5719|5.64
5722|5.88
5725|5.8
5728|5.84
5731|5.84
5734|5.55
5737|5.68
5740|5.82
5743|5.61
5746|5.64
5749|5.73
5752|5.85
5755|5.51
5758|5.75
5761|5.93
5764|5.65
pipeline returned 1.01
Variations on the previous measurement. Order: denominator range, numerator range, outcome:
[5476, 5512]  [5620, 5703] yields 1.08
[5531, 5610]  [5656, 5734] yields 1.05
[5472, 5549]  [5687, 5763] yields 1.11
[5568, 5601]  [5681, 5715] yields 1.05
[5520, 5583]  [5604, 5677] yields 1.03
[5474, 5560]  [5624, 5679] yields 1.06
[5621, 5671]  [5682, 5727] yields 1.01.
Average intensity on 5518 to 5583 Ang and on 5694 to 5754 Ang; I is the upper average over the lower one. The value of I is 1.0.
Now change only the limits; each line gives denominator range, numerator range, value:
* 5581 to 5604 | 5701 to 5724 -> 1.03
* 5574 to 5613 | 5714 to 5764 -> 1.06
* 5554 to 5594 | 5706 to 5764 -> 1.02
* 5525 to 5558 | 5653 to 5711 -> 0.99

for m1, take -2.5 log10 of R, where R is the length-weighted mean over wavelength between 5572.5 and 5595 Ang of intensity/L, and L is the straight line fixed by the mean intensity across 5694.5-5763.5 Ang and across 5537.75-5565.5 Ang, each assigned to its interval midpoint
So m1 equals 0.05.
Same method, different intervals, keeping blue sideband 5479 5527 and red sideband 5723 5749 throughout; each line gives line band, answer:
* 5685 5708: 0.06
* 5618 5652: 0.03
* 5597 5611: 0.03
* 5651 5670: 0.02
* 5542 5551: 0.00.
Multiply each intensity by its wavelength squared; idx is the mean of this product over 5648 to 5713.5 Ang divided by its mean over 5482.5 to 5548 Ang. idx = 1.06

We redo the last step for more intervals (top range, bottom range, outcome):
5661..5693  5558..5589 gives 1.04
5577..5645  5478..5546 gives 1.03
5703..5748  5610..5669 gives 1.04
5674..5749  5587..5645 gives 1.06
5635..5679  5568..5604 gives 1.05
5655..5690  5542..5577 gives 1.02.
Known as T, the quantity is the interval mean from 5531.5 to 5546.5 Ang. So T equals 5.52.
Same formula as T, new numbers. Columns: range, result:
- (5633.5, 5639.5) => 5.23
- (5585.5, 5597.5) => 5.24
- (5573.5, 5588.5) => 5.42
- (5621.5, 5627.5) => 5.46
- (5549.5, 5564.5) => 5.76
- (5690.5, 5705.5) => 5.46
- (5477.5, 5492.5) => 5.45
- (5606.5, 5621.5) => 5.59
